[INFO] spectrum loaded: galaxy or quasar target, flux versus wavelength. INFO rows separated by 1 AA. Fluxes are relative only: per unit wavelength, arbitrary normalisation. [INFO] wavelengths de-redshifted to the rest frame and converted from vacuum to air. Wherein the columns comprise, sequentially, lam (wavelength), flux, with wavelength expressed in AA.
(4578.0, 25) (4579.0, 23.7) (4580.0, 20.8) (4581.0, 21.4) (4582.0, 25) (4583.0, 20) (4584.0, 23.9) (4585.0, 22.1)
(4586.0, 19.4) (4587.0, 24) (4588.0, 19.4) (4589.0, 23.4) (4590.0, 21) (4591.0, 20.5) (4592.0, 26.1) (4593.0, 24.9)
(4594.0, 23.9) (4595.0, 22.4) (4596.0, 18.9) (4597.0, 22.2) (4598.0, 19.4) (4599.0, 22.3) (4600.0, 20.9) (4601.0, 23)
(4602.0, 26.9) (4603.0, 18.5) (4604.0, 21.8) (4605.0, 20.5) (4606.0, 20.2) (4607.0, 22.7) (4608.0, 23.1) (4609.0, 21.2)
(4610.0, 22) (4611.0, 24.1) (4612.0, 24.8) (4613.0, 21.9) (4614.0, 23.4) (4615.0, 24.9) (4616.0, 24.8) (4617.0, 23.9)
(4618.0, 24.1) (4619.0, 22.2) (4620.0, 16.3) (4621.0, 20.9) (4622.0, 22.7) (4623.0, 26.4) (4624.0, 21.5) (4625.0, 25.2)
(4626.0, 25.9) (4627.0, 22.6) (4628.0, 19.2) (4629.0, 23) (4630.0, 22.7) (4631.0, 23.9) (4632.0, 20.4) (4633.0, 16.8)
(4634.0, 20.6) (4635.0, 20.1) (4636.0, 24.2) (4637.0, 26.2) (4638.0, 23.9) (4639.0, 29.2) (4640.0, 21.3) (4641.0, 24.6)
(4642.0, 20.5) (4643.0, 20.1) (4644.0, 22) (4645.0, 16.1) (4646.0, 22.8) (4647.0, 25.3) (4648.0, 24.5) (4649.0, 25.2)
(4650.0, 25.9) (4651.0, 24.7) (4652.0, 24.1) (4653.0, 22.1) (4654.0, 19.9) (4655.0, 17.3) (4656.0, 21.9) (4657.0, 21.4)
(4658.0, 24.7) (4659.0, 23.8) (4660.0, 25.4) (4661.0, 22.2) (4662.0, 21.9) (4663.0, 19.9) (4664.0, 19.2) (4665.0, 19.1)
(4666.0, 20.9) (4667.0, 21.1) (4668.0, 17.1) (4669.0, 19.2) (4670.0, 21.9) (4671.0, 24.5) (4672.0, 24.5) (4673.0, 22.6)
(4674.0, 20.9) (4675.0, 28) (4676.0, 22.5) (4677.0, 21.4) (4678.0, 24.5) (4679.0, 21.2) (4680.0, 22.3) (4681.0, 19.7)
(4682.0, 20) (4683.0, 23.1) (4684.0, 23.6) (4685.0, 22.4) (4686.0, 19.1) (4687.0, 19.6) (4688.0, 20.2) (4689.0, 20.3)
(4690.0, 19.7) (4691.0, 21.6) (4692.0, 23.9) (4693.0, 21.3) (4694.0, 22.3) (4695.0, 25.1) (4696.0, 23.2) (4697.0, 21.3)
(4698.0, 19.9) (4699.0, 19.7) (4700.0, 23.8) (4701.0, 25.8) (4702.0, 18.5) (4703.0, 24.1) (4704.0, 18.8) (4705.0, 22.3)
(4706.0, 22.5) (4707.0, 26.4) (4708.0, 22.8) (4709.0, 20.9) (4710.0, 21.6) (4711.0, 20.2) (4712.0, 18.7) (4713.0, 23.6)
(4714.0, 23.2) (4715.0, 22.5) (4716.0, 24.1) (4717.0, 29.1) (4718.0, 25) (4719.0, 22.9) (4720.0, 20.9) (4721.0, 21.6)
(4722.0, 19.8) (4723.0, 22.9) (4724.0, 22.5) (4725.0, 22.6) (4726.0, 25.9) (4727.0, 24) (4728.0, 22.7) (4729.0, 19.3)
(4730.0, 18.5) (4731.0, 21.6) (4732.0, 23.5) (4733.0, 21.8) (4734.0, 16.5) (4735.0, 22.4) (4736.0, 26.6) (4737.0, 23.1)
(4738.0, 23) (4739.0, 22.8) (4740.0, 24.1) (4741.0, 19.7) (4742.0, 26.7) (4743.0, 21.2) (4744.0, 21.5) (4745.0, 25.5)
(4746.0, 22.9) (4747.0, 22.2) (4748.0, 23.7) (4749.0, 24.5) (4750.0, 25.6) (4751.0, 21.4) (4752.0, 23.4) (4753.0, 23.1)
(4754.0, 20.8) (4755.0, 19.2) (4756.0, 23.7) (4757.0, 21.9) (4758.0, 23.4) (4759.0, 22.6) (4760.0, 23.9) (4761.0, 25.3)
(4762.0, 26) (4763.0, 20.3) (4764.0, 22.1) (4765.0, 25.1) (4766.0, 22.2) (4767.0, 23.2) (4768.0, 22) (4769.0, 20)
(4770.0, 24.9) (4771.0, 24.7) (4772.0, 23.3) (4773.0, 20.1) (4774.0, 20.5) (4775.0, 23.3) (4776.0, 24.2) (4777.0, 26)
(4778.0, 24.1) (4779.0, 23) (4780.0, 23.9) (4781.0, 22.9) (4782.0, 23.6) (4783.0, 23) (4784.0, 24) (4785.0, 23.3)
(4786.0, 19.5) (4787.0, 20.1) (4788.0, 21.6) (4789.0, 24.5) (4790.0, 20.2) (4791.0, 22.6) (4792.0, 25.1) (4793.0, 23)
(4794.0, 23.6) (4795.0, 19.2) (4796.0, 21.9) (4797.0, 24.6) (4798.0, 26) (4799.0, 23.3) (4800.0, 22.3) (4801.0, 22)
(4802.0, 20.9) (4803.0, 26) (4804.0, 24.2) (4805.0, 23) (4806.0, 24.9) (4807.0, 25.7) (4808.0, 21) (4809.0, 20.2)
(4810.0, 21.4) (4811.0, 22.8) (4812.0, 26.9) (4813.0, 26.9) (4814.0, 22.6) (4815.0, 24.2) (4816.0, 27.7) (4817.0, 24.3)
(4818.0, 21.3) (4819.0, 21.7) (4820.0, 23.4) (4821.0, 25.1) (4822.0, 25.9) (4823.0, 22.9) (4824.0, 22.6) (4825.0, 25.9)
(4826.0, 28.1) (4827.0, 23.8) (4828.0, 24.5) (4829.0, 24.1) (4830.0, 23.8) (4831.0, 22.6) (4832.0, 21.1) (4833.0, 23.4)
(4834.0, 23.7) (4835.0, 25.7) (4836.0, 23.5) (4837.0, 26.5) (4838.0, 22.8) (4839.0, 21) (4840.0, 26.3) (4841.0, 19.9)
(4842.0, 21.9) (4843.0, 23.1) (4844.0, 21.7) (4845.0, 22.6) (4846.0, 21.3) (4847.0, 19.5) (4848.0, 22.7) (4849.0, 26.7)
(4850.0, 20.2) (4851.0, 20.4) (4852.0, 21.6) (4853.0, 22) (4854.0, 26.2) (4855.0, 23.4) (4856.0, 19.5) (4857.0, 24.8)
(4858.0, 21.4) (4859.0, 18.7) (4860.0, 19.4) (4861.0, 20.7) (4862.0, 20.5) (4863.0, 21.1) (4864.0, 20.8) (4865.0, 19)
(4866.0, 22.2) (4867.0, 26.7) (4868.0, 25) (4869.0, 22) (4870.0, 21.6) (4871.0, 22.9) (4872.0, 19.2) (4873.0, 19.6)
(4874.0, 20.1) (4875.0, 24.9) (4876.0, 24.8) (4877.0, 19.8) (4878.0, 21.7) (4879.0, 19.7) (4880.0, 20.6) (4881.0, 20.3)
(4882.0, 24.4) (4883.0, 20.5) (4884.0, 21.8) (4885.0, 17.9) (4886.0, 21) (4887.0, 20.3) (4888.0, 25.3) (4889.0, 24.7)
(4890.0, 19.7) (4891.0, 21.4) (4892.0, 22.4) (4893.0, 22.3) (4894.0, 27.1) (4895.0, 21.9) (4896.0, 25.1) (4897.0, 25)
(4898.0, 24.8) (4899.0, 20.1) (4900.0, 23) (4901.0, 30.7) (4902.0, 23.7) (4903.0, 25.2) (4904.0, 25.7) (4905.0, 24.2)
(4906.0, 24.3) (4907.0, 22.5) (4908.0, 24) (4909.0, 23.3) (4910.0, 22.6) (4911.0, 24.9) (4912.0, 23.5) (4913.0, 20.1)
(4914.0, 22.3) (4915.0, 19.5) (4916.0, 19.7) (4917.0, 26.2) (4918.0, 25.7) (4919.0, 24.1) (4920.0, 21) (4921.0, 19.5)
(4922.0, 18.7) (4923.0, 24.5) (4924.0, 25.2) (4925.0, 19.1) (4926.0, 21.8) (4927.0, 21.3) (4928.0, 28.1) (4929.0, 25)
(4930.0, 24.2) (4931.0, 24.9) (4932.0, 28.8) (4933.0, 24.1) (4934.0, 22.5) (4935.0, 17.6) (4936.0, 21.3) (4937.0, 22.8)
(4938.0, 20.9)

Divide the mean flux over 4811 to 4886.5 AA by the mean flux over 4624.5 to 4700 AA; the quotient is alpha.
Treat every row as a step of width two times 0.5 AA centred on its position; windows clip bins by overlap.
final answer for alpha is 1.0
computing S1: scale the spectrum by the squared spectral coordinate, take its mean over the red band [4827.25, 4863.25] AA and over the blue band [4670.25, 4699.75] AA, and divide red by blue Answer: 1.09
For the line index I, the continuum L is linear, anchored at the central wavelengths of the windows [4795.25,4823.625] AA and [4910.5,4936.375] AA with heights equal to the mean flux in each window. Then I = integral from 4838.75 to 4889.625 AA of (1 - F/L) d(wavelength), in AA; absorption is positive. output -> 3.1 AA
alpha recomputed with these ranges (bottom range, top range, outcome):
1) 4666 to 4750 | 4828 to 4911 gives 1.01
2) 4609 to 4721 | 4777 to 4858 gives 1.04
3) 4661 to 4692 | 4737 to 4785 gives 1.08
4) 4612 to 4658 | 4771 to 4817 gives 1.03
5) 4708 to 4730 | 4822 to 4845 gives 1.05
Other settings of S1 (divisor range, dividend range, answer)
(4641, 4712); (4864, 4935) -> 1.14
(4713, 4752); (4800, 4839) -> 1.08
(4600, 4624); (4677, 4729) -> 1.02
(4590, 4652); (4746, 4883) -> 1.10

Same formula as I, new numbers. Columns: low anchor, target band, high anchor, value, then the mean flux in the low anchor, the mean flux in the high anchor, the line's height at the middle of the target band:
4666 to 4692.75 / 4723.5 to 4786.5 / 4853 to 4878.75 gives -3.1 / 21.7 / 21.8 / 21.8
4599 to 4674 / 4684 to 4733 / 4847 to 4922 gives 0.5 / 22.3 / 22.4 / 22.4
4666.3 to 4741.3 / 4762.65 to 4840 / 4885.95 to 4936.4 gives -2.3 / 22.1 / 23.2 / 22.7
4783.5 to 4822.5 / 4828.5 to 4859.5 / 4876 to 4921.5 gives 0.5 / 23.3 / 22.8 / 23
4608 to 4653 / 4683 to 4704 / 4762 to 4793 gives 1.0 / 22.9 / 22.8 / 22.8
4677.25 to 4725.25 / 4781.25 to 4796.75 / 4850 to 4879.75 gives -0.4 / 22.1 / 21.7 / 21.9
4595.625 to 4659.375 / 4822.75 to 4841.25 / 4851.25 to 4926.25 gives -1.2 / 22.5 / 22.4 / 22.4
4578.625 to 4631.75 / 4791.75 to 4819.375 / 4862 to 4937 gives -1.0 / 22.4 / 22.7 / 22.6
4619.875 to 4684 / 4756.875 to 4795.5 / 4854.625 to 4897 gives -1.5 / 22.3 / 21.8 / 22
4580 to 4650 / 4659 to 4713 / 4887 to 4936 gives 2.1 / 22.5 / 23.3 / 22.7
